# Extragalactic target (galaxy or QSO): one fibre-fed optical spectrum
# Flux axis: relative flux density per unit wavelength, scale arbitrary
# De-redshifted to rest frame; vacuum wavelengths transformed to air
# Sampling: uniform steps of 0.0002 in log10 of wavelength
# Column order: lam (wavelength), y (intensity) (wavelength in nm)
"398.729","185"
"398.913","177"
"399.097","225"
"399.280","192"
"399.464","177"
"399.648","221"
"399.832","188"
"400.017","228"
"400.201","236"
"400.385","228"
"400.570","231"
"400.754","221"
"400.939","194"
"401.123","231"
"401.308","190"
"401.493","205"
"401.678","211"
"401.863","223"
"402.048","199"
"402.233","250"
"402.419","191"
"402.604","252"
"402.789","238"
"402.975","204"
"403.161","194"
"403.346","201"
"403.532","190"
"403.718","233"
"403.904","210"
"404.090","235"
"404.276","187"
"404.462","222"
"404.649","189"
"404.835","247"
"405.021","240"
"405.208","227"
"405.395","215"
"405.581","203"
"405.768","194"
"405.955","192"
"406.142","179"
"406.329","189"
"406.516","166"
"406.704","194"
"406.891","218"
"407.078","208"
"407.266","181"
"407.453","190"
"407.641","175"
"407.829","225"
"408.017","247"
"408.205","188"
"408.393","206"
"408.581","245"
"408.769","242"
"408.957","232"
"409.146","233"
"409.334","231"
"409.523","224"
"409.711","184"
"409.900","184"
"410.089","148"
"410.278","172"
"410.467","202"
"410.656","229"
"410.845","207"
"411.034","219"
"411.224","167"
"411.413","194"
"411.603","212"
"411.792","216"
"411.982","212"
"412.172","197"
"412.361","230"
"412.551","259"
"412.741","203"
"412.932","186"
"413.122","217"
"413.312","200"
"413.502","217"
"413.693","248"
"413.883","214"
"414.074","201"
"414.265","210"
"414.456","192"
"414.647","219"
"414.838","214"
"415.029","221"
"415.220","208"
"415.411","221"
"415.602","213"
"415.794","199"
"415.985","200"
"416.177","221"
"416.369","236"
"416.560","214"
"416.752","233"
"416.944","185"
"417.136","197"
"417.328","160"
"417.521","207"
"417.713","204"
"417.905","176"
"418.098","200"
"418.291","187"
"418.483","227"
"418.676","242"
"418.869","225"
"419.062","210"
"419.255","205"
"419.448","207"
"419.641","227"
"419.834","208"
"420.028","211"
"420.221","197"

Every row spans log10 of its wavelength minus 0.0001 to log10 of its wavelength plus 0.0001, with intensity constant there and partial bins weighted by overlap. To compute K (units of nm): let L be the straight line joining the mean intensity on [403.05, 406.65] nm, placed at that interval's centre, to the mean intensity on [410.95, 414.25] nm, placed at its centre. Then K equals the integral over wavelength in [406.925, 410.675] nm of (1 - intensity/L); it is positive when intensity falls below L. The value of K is 0.027 nm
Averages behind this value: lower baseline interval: 206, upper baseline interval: 211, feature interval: 207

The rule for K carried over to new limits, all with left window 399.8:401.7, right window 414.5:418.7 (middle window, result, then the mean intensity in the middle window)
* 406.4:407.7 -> 0.13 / 191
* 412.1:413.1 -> -0.03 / 216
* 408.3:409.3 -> -0.09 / 232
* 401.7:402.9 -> -0.05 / 224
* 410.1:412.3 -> 0.10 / 201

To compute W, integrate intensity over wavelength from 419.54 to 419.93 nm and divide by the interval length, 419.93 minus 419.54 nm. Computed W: 218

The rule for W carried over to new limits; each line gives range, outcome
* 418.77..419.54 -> 212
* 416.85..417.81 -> 191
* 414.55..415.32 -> 216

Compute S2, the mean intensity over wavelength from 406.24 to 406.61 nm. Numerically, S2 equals 177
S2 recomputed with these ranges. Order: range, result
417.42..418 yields 195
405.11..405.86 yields 210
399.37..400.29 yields 210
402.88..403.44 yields 200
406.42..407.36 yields 193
